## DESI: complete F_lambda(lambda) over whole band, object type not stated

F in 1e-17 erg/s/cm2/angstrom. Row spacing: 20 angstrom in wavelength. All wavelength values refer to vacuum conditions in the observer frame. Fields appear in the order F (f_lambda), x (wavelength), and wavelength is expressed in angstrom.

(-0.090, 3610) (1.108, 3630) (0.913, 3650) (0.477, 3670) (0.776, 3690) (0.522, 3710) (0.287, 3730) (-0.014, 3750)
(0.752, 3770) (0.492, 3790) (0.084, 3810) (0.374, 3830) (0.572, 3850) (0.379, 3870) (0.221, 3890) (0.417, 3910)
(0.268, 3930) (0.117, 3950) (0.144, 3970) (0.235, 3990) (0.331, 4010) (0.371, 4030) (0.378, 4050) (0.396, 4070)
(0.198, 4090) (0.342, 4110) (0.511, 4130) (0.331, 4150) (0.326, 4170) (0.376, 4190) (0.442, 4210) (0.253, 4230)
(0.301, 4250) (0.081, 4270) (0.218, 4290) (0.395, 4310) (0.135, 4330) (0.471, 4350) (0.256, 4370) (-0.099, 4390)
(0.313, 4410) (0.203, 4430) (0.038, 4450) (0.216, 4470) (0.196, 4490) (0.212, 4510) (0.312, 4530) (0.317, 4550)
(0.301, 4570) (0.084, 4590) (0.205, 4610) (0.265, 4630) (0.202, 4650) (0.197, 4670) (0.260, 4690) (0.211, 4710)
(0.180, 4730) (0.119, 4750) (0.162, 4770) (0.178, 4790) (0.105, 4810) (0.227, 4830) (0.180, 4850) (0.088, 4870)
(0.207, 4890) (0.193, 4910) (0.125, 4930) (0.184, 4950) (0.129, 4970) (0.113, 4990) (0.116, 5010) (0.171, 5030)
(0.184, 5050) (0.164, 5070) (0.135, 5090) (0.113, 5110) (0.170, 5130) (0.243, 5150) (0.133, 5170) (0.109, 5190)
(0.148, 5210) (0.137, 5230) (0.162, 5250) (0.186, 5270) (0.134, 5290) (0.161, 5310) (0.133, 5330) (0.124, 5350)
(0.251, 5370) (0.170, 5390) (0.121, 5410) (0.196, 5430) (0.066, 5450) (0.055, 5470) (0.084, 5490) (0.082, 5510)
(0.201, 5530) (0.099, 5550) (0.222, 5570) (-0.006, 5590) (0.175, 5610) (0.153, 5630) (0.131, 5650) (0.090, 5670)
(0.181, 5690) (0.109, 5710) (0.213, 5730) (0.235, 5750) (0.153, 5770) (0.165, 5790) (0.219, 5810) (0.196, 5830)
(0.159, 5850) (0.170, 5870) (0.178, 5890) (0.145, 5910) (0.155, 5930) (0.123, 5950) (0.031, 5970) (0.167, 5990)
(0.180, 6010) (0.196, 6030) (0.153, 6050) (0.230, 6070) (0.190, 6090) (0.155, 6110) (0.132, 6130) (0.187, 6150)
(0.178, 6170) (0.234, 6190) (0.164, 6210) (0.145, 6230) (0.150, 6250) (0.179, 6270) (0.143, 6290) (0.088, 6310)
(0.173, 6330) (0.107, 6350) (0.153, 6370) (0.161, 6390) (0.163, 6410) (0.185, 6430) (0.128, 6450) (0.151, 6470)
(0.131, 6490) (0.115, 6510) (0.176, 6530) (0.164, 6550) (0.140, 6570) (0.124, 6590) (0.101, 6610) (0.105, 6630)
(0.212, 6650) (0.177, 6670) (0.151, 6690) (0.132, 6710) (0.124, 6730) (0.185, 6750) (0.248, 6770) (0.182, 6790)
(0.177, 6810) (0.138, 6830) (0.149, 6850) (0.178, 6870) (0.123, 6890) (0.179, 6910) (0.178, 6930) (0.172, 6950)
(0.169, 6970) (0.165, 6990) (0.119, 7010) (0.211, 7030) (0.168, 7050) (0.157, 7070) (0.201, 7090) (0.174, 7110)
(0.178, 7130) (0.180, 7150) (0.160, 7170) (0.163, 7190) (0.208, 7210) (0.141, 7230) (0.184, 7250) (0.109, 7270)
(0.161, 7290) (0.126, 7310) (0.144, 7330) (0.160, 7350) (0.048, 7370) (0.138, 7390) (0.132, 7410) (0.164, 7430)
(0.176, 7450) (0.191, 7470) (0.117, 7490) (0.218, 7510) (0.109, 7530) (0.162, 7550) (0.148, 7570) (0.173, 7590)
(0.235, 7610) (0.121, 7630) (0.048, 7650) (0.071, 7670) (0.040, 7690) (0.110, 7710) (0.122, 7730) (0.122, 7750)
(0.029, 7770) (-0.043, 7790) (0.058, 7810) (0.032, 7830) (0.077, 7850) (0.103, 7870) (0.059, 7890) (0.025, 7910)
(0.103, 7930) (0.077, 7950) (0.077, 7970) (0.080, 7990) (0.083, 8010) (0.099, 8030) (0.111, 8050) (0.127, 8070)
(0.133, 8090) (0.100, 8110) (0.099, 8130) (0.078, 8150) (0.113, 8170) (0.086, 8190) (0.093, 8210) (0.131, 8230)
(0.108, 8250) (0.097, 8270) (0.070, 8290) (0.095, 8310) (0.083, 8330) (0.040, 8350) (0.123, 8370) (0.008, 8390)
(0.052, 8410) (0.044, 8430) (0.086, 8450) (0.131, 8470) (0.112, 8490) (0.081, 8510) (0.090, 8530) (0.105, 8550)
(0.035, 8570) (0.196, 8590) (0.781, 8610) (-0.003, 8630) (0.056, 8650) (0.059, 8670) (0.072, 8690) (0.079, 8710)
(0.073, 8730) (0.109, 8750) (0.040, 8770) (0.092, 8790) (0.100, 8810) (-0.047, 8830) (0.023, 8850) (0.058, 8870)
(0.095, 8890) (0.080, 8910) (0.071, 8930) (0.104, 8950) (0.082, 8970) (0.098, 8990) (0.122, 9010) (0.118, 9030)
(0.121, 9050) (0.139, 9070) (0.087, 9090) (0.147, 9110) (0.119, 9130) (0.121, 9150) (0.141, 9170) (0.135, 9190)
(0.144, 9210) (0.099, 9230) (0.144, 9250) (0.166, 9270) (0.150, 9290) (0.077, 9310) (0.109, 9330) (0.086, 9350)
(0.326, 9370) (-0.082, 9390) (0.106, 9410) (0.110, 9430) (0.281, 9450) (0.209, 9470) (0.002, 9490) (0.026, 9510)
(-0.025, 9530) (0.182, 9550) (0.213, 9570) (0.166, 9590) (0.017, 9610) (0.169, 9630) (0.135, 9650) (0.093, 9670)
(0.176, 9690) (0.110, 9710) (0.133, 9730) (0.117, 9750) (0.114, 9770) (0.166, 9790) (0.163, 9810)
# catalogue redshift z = 1.31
